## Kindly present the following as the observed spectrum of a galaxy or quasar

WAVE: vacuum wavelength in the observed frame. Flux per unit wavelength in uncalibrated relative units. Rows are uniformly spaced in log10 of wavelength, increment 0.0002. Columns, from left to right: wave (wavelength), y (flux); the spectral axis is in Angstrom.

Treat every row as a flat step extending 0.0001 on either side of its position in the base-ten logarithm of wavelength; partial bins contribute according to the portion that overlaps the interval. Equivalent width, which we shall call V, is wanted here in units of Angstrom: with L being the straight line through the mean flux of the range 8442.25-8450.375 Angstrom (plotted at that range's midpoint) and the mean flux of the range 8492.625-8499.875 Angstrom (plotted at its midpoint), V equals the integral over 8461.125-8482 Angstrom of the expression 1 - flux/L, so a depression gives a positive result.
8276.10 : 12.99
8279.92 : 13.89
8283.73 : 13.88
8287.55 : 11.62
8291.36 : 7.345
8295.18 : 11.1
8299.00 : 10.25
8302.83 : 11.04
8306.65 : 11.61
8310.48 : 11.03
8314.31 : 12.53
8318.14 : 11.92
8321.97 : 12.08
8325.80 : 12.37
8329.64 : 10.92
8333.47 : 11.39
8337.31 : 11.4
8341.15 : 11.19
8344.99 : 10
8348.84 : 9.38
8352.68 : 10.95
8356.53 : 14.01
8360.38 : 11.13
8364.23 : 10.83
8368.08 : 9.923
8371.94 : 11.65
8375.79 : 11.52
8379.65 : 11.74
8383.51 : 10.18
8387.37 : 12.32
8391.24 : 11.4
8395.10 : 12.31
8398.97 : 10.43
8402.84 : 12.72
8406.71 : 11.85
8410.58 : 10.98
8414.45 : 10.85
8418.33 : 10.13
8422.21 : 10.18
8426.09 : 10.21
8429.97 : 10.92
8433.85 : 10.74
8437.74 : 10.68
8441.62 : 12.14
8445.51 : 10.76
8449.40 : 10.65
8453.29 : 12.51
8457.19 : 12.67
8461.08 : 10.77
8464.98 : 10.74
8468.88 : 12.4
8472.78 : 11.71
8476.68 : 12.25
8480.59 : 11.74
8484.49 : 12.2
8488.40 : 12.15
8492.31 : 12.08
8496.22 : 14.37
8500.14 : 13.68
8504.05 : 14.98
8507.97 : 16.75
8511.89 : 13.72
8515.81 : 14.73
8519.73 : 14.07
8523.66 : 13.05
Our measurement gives 1.10 Angstrom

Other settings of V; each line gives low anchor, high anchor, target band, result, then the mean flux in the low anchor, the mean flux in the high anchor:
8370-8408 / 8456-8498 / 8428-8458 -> 1.4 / 11.6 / 12.1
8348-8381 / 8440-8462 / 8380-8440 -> 2.0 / 11.3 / 11.6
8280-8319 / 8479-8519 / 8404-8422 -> 2.4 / 11.3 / 13.7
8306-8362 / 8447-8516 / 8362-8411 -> 2.2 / 11.5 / 12.7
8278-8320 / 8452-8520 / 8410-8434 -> 3.7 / 11.5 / 13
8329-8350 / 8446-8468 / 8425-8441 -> 0.8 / 10.7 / 11.5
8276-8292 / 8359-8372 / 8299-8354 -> 1.0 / 12.2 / 10.8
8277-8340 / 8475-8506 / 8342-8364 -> 1.5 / 11.5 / 12.9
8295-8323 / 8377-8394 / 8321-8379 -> 1.0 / 11.4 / 11.5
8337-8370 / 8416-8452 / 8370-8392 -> -1.2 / 11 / 10.7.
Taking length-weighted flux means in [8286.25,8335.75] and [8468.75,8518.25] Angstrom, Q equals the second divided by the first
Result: 1.19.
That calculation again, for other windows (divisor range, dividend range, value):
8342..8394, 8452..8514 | 1.15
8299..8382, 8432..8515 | 1.09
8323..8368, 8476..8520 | 1.21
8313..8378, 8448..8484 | 1.03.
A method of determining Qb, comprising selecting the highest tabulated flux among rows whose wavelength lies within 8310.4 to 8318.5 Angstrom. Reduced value 12.53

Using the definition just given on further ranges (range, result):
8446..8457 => 12.51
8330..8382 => 14.01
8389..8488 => 12.72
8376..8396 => 12.32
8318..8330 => 12.37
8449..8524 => 16.75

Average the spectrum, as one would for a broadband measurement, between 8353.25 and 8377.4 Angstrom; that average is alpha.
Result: 11.5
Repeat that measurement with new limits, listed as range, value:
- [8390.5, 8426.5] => 11.1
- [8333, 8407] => 11.3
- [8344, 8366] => 11.1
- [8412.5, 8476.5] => 11.2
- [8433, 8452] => 11.1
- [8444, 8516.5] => 12.7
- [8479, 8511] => 13.5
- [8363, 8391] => 11.2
